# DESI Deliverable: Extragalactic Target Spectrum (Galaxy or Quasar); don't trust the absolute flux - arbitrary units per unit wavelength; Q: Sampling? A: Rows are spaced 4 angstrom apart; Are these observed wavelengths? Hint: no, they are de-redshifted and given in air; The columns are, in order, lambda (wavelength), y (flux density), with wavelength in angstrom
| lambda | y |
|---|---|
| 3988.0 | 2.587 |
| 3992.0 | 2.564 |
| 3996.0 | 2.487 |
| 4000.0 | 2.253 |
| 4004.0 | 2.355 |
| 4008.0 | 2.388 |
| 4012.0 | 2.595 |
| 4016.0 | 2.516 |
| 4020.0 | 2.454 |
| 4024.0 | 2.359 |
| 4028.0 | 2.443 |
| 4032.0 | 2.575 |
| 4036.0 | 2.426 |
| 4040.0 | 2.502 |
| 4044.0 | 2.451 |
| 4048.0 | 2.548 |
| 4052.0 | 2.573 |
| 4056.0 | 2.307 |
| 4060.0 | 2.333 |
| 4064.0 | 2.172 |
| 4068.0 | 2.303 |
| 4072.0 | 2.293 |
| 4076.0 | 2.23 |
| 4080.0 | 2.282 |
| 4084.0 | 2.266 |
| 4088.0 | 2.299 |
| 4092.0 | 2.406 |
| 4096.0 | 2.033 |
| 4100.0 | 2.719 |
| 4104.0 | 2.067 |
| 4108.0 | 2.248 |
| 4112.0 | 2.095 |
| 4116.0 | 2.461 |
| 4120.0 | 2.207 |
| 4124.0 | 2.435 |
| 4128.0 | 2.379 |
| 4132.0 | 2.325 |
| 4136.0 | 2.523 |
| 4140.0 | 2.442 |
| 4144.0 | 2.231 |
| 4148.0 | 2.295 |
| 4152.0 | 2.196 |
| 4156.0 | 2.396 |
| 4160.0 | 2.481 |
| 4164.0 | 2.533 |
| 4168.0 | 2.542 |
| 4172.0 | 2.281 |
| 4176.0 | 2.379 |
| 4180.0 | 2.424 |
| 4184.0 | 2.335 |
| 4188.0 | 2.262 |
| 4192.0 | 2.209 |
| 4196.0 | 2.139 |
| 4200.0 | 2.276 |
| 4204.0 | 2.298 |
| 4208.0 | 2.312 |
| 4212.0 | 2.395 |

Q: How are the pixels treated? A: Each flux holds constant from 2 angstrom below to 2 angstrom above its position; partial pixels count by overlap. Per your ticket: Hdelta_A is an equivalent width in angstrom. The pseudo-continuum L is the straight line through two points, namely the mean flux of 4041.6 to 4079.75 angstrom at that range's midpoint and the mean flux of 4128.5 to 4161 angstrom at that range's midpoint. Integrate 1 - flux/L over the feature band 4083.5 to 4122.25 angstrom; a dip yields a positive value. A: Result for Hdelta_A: 1.2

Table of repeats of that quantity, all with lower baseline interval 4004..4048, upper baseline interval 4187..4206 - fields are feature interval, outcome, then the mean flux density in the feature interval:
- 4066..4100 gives 1.42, 2.29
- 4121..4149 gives -0.64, 2.37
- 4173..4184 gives -0.58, 2.38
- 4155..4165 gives -0.81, 2.47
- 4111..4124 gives 0.27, 2.29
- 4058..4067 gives 0.60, 2.26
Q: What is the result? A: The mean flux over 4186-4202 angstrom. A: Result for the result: 2.22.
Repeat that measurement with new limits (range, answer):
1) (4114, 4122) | 2.33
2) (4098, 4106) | 2.39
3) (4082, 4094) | 2.32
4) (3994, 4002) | 2.37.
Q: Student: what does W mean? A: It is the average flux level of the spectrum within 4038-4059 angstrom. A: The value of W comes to 2.47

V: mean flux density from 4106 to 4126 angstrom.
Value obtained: 2.29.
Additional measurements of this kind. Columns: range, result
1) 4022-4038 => 2.45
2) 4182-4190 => 2.3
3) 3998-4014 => 2.4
